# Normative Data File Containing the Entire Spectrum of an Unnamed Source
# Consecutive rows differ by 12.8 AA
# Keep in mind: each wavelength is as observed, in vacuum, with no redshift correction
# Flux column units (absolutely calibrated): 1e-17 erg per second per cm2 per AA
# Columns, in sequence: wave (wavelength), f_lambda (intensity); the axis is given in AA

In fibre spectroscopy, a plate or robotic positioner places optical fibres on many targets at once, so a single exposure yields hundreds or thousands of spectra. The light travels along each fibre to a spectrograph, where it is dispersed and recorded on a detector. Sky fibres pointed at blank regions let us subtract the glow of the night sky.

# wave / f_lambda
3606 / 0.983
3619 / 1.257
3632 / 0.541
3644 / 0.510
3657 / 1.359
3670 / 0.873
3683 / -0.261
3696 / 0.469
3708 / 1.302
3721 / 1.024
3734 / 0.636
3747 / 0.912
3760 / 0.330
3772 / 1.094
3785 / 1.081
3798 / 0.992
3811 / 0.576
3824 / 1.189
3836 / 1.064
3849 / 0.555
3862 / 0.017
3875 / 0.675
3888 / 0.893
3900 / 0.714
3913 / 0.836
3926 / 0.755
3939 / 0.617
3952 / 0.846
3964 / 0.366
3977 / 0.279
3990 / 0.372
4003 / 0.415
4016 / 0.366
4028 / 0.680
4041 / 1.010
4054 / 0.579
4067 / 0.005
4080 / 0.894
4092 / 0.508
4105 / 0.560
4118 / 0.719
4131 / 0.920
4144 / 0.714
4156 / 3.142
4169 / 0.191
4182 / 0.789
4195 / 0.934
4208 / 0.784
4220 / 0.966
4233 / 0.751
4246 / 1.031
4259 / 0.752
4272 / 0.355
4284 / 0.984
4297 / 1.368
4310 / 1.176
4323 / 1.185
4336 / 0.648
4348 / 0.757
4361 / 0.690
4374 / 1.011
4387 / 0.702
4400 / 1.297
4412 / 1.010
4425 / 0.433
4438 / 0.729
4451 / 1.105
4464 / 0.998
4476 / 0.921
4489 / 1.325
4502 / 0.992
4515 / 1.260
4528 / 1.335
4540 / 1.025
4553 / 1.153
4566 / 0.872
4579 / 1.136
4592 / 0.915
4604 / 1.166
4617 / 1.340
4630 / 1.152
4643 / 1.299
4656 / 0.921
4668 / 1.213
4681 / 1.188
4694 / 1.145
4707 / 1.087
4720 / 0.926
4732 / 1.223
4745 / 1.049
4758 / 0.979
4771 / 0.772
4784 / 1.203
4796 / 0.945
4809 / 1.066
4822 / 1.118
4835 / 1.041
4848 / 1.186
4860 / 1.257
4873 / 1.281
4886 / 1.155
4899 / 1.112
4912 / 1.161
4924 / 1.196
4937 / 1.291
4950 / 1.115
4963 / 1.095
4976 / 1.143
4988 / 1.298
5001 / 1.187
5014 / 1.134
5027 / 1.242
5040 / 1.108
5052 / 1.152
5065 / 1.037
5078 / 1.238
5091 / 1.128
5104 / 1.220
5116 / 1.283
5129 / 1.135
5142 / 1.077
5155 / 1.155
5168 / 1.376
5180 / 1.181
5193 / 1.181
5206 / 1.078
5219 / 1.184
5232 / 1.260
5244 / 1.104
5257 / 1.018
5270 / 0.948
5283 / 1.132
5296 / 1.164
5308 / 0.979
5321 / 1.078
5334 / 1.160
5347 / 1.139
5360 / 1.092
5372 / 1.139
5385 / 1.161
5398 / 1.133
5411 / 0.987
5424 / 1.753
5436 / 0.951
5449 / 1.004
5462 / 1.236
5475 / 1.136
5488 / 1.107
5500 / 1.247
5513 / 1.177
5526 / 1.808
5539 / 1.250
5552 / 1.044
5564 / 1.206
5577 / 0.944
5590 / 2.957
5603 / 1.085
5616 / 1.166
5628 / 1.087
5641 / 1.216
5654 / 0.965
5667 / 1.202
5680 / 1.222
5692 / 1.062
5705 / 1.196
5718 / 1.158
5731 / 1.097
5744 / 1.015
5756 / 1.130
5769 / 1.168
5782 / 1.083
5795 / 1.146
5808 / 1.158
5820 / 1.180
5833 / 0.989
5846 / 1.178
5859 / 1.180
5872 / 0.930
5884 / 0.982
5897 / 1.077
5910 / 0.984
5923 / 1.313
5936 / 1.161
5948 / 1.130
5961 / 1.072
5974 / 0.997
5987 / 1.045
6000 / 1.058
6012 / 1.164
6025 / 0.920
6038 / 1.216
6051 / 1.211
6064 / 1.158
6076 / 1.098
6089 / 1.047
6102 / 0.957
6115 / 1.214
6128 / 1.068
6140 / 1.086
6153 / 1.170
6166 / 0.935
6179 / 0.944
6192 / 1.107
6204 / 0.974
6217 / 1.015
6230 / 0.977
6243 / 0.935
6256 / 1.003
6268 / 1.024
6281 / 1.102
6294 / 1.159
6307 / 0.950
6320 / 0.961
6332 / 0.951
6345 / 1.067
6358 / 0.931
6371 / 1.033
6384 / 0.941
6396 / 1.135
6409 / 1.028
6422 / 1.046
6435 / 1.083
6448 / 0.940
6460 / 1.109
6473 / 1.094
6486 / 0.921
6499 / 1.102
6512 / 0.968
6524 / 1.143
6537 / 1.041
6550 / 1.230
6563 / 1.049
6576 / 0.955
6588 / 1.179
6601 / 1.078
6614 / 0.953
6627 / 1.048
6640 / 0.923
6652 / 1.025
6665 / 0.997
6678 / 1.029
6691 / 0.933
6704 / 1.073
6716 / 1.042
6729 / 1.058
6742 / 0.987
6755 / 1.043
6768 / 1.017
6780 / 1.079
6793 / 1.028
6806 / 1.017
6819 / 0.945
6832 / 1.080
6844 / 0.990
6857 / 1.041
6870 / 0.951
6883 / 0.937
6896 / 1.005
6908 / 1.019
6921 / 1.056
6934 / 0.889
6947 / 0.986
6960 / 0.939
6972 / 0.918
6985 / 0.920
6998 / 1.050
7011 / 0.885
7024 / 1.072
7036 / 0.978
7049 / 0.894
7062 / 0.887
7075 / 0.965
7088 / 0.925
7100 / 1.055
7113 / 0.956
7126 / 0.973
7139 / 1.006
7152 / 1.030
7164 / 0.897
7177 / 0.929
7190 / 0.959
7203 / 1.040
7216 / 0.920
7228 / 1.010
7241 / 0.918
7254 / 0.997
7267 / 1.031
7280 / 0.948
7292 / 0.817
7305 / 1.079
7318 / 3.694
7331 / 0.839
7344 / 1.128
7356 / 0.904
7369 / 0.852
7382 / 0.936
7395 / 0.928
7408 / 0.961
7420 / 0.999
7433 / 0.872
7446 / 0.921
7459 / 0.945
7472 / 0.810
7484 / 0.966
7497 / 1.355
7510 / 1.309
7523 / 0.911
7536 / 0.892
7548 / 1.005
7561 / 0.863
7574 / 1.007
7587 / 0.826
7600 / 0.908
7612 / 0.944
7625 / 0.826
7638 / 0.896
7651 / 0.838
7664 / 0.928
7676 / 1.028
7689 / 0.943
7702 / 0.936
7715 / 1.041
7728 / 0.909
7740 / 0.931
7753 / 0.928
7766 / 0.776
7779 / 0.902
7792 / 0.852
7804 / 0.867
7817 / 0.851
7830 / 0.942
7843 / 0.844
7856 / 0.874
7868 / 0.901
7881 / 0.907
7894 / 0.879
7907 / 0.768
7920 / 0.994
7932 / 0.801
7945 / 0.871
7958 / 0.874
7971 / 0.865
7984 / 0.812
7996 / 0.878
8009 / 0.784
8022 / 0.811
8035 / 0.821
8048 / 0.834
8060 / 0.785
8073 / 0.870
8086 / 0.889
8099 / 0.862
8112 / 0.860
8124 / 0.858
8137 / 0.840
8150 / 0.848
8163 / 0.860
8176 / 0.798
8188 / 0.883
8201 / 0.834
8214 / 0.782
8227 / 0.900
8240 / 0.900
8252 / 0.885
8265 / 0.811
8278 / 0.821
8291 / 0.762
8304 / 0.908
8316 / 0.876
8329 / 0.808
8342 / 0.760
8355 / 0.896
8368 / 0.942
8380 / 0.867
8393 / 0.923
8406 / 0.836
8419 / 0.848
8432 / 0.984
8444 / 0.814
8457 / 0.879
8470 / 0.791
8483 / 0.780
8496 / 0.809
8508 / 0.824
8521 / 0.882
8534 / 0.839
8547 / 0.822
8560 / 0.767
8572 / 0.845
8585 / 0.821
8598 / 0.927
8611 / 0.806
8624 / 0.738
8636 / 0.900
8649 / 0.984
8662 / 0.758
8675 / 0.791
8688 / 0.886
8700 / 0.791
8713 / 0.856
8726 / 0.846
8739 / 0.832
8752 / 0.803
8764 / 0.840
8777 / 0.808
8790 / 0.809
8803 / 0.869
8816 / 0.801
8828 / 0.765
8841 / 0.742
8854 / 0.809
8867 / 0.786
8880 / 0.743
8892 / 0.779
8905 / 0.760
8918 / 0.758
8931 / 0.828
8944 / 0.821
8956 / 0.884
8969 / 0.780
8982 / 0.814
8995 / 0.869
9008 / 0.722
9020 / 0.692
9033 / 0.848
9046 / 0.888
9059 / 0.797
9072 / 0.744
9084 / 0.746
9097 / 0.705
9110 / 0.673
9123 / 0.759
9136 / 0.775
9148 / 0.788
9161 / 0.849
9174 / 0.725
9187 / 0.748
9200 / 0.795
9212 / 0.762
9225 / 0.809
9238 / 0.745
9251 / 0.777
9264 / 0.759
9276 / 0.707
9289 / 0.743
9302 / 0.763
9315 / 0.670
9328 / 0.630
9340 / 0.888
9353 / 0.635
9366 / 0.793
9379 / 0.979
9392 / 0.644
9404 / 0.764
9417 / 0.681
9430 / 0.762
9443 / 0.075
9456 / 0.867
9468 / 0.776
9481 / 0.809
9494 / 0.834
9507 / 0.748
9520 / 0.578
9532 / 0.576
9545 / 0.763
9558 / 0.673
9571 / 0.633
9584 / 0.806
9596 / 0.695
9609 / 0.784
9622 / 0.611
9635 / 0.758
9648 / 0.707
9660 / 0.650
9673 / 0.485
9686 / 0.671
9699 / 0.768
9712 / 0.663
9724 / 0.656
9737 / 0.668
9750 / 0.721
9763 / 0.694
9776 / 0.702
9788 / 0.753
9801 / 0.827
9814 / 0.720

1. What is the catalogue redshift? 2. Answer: 0.12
